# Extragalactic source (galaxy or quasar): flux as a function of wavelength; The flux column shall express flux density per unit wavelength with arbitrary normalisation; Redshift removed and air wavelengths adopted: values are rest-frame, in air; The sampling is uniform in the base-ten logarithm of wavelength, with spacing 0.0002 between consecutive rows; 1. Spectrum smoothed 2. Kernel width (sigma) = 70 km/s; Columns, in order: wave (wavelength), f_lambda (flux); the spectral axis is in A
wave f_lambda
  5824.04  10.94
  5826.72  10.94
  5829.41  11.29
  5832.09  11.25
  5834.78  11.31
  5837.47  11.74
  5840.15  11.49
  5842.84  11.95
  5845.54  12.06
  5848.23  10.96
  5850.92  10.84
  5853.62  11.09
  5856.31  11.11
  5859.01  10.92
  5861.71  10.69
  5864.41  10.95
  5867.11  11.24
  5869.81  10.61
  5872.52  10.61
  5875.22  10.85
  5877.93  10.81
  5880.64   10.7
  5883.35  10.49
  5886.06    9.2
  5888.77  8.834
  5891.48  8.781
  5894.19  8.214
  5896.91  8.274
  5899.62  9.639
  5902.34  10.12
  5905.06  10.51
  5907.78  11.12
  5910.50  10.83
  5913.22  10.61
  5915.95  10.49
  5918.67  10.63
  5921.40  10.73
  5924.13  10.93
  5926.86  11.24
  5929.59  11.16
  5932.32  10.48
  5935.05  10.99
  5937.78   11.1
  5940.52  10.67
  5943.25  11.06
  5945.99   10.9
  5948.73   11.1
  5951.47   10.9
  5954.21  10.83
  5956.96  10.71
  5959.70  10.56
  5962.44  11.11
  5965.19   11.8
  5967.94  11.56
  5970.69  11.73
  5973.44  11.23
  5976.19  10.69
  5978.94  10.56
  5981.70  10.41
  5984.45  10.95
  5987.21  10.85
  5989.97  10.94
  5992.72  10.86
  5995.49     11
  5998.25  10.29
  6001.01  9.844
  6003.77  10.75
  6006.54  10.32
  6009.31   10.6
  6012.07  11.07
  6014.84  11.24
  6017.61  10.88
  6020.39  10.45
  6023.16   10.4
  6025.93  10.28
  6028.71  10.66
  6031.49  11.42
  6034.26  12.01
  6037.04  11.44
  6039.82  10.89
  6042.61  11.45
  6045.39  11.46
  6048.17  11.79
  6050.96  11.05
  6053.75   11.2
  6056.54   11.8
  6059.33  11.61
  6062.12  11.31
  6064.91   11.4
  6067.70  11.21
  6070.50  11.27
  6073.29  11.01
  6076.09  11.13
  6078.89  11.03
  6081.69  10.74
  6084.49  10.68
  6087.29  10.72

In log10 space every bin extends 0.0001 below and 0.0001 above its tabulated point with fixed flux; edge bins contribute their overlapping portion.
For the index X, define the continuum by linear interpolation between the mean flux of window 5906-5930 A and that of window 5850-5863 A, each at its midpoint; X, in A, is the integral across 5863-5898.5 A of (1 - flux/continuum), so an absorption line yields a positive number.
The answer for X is 3.0 A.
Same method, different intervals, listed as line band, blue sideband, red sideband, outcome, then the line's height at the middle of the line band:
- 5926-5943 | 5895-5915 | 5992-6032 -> -1.1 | 10.3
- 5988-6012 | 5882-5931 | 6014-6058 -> 0.5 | 10.9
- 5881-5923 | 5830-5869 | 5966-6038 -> 4.5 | 11.1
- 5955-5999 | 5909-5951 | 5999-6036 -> -0.6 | 10.8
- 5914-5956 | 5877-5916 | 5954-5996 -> -1.8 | 10.4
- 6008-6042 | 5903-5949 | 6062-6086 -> 0.1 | 11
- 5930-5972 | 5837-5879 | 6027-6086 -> 0.5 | 11.2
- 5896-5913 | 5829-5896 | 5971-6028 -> 0.8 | 10.7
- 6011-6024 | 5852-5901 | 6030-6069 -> 0.4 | 11.2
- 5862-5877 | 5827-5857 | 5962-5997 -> 0.6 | 11.3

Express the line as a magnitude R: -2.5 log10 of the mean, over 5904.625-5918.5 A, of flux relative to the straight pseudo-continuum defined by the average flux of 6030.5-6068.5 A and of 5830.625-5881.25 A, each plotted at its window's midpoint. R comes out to 0.05 mag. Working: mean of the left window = 11.1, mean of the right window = 11.4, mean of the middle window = 10.7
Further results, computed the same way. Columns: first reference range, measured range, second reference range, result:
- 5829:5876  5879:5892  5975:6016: 0.14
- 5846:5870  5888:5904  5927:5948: 0.21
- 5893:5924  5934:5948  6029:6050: -0.05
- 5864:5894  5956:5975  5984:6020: -0.07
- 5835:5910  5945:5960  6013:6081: 0.00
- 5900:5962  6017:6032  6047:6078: 0.06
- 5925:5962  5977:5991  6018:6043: 0.02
